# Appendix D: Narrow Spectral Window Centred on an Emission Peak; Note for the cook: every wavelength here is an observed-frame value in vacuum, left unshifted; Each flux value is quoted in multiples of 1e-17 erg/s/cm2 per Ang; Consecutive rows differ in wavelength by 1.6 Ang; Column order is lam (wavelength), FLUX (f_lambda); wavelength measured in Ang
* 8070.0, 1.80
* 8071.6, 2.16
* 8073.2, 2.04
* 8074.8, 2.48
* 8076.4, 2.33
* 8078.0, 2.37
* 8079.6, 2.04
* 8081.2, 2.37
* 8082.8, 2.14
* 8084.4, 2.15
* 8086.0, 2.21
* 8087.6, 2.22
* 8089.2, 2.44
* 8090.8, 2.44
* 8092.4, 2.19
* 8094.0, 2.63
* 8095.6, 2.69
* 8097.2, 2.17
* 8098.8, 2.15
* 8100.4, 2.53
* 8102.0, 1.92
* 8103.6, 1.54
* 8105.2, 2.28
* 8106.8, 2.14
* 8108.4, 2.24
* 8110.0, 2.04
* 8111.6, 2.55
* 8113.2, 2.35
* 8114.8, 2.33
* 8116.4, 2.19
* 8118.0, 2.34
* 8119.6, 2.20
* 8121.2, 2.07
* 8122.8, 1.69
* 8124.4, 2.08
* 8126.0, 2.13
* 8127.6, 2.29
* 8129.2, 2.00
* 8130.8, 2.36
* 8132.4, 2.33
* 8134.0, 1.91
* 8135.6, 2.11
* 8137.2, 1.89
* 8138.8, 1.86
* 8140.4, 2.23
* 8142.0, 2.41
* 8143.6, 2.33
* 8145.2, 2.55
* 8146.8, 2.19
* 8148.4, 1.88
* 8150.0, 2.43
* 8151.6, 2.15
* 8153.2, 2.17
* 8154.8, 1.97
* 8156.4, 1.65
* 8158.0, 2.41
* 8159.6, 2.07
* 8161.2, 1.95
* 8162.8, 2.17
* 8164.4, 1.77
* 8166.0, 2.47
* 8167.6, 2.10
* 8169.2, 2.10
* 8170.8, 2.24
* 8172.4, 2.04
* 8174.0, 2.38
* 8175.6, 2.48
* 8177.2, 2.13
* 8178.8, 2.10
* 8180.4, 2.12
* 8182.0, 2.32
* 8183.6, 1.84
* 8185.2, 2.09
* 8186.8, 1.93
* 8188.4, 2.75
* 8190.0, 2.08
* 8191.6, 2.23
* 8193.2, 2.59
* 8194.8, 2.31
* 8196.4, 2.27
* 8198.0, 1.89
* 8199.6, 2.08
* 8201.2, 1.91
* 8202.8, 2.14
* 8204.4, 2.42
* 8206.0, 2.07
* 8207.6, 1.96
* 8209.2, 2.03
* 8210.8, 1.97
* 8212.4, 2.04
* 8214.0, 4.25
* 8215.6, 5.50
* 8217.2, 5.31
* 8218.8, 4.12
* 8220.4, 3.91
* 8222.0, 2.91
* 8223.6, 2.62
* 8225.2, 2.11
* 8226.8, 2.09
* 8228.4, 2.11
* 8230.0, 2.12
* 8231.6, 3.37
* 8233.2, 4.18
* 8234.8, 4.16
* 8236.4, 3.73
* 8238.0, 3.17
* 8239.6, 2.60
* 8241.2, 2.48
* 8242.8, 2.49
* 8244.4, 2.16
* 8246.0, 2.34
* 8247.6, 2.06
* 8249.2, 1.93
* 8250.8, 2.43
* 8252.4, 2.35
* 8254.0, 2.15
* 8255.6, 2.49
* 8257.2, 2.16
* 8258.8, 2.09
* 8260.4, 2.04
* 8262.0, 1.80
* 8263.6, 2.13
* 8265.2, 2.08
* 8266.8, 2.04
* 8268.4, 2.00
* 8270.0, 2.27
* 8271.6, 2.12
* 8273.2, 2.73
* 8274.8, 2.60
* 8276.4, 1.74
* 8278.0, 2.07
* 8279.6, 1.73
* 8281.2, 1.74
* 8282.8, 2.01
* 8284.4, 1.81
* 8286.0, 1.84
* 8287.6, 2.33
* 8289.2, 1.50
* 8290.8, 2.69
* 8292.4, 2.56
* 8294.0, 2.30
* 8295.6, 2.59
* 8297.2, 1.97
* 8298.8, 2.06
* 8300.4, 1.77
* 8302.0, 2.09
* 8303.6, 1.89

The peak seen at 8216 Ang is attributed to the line [S II] 6716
